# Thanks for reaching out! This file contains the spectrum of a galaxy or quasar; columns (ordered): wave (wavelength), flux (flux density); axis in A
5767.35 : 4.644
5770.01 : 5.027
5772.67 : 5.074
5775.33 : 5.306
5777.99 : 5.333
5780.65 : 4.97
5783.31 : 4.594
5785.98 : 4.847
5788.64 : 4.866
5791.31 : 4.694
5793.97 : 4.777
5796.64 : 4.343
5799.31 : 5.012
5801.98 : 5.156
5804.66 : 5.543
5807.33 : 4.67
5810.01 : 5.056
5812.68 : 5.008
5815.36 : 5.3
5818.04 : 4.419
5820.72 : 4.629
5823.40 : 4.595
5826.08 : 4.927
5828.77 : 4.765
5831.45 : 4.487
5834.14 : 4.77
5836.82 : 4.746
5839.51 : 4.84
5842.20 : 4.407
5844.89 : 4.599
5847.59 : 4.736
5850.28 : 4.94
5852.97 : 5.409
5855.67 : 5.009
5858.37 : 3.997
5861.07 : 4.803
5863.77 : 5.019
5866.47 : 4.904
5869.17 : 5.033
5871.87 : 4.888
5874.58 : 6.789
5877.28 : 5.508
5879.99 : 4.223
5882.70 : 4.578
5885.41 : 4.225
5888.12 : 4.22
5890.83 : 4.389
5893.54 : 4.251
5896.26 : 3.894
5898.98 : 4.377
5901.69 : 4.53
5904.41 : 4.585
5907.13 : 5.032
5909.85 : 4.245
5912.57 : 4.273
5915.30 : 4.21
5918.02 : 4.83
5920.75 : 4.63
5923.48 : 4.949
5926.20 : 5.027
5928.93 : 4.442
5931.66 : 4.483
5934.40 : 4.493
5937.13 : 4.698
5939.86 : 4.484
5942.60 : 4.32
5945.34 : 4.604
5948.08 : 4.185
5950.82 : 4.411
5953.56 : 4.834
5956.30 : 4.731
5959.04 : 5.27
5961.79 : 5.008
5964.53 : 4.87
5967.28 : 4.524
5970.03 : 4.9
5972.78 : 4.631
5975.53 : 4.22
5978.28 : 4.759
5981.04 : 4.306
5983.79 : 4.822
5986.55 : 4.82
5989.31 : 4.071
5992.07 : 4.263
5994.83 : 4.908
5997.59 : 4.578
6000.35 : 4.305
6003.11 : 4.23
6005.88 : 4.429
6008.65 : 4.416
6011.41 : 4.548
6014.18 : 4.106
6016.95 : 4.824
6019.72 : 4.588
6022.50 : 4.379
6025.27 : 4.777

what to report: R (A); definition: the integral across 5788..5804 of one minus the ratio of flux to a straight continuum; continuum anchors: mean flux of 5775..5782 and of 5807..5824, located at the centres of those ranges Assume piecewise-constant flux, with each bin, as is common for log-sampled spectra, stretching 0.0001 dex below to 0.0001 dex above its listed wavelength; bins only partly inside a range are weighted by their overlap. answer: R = 0.6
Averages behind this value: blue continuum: 5.19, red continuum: 4.83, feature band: 4.84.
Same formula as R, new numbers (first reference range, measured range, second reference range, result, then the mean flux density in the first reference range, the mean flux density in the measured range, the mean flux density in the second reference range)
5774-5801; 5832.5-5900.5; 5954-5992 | 0.7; 4.88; 4.74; 4.68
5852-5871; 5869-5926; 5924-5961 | 1.4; 4.87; 4.65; 4.63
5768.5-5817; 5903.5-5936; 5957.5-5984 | 1.3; 4.97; 4.6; 4.73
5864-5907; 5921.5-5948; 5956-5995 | 0.5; 4.71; 4.59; 4.66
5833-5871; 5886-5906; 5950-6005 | 1.7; 4.8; 4.33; 4.62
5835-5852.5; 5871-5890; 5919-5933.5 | -0.7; 4.75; 4.9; 4.7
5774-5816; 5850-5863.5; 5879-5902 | -0.9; 4.96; 4.84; 4.29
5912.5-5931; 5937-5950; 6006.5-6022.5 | 0.5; 4.64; 4.43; 4.48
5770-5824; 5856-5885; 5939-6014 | -1.1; 4.92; 4.95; 4.56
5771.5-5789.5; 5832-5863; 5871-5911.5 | 0.2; 5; 4.75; 4.64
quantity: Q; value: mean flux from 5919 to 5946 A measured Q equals 4.62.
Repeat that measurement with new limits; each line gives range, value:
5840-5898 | 4.75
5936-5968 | 4.66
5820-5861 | 4.73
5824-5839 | 4.74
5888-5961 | 4.54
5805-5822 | 4.89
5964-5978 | 4.62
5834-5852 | 4.73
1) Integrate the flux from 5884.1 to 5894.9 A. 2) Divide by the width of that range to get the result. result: 4.27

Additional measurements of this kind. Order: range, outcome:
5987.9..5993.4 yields 4.17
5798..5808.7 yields 5.09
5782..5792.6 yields 4.75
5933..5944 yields 4.5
